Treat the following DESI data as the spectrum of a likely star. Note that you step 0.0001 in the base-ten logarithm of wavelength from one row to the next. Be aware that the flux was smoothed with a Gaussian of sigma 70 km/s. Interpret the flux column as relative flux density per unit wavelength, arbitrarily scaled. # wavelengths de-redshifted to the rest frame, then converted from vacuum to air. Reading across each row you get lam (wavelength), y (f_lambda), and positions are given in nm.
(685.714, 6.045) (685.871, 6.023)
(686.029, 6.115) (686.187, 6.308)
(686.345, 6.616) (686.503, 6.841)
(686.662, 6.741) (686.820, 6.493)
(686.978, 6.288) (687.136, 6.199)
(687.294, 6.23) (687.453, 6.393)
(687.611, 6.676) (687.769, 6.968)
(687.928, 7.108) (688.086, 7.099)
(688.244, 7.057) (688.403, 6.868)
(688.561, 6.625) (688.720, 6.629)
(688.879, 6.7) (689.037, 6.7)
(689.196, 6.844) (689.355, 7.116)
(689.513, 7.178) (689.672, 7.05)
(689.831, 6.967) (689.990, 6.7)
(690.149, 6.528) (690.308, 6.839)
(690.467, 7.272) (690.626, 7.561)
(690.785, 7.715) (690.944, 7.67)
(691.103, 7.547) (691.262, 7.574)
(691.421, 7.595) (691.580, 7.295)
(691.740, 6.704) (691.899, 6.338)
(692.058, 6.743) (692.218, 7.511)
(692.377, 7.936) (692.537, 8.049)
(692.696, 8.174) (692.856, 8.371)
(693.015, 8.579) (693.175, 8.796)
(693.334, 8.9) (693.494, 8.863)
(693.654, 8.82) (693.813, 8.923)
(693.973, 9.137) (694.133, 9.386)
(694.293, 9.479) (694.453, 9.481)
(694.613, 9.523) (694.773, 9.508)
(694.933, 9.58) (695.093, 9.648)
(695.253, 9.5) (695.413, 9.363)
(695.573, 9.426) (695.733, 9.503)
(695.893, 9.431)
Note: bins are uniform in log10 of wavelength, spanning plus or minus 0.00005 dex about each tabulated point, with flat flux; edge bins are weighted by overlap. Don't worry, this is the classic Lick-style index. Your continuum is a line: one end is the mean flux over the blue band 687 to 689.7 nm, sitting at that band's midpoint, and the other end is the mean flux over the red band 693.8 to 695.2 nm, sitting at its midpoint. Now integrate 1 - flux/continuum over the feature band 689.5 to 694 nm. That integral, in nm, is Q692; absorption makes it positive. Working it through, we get 0.30 nm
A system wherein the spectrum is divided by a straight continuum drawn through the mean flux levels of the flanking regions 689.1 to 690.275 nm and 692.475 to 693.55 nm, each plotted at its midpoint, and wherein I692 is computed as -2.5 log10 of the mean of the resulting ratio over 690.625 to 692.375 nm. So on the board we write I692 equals 0.07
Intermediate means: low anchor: 6.9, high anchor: 8.54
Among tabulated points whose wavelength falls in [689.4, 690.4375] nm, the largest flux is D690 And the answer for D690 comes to 7.178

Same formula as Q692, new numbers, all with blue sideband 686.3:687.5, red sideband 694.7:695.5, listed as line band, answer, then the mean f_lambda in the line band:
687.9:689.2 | 0.04 nm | 6.84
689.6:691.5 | 0.14 nm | 7.25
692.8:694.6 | 0.00 nm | 9.01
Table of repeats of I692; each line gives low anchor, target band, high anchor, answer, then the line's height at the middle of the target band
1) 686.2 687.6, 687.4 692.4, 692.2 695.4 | 0.07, 7.55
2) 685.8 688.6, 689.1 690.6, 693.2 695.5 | 0.09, 7.59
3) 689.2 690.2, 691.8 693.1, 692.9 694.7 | 0.09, 8.36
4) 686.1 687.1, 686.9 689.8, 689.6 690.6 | -0.01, 6.73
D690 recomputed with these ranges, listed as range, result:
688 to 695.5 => 9.648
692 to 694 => 9.137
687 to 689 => 7.108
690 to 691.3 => 7.715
